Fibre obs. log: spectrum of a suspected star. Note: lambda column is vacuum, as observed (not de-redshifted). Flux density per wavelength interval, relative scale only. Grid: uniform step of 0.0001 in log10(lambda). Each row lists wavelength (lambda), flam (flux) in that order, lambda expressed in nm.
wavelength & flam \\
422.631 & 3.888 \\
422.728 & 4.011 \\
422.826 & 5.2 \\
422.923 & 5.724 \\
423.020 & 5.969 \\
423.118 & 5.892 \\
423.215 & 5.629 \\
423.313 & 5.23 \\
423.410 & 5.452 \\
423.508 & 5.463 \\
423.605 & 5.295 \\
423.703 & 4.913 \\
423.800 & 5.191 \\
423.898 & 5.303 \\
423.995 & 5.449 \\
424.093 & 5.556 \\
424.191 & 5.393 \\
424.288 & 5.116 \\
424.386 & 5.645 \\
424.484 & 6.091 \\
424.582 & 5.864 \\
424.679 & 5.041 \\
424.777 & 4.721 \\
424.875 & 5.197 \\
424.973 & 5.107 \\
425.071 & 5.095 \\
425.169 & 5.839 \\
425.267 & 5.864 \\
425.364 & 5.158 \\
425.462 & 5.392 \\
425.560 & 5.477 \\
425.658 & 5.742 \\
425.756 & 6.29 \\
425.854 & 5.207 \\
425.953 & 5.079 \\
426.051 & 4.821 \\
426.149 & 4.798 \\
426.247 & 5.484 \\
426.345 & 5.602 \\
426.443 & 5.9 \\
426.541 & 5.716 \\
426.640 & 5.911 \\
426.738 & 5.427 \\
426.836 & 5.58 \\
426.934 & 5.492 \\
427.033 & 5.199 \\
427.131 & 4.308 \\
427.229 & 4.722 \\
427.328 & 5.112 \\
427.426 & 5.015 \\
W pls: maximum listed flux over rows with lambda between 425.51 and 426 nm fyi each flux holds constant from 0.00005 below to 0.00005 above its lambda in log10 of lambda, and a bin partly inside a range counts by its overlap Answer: 6.29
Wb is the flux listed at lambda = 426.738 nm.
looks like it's 5.427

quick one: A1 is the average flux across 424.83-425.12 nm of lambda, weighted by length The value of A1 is 5.13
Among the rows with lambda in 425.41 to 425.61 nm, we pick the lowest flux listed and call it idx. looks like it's 5.392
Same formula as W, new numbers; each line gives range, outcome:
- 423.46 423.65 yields 5.463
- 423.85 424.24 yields 5.556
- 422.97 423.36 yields 5.969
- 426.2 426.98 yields 5.911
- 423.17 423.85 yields 5.629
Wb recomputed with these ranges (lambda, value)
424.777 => 4.721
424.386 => 5.645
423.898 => 5.303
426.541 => 5.716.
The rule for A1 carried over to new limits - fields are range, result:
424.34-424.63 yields 5.86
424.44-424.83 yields 5.42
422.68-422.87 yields 4.58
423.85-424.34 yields 5.37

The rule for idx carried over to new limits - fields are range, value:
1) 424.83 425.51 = 5.095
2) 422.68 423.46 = 4.011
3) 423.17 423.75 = 4.913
